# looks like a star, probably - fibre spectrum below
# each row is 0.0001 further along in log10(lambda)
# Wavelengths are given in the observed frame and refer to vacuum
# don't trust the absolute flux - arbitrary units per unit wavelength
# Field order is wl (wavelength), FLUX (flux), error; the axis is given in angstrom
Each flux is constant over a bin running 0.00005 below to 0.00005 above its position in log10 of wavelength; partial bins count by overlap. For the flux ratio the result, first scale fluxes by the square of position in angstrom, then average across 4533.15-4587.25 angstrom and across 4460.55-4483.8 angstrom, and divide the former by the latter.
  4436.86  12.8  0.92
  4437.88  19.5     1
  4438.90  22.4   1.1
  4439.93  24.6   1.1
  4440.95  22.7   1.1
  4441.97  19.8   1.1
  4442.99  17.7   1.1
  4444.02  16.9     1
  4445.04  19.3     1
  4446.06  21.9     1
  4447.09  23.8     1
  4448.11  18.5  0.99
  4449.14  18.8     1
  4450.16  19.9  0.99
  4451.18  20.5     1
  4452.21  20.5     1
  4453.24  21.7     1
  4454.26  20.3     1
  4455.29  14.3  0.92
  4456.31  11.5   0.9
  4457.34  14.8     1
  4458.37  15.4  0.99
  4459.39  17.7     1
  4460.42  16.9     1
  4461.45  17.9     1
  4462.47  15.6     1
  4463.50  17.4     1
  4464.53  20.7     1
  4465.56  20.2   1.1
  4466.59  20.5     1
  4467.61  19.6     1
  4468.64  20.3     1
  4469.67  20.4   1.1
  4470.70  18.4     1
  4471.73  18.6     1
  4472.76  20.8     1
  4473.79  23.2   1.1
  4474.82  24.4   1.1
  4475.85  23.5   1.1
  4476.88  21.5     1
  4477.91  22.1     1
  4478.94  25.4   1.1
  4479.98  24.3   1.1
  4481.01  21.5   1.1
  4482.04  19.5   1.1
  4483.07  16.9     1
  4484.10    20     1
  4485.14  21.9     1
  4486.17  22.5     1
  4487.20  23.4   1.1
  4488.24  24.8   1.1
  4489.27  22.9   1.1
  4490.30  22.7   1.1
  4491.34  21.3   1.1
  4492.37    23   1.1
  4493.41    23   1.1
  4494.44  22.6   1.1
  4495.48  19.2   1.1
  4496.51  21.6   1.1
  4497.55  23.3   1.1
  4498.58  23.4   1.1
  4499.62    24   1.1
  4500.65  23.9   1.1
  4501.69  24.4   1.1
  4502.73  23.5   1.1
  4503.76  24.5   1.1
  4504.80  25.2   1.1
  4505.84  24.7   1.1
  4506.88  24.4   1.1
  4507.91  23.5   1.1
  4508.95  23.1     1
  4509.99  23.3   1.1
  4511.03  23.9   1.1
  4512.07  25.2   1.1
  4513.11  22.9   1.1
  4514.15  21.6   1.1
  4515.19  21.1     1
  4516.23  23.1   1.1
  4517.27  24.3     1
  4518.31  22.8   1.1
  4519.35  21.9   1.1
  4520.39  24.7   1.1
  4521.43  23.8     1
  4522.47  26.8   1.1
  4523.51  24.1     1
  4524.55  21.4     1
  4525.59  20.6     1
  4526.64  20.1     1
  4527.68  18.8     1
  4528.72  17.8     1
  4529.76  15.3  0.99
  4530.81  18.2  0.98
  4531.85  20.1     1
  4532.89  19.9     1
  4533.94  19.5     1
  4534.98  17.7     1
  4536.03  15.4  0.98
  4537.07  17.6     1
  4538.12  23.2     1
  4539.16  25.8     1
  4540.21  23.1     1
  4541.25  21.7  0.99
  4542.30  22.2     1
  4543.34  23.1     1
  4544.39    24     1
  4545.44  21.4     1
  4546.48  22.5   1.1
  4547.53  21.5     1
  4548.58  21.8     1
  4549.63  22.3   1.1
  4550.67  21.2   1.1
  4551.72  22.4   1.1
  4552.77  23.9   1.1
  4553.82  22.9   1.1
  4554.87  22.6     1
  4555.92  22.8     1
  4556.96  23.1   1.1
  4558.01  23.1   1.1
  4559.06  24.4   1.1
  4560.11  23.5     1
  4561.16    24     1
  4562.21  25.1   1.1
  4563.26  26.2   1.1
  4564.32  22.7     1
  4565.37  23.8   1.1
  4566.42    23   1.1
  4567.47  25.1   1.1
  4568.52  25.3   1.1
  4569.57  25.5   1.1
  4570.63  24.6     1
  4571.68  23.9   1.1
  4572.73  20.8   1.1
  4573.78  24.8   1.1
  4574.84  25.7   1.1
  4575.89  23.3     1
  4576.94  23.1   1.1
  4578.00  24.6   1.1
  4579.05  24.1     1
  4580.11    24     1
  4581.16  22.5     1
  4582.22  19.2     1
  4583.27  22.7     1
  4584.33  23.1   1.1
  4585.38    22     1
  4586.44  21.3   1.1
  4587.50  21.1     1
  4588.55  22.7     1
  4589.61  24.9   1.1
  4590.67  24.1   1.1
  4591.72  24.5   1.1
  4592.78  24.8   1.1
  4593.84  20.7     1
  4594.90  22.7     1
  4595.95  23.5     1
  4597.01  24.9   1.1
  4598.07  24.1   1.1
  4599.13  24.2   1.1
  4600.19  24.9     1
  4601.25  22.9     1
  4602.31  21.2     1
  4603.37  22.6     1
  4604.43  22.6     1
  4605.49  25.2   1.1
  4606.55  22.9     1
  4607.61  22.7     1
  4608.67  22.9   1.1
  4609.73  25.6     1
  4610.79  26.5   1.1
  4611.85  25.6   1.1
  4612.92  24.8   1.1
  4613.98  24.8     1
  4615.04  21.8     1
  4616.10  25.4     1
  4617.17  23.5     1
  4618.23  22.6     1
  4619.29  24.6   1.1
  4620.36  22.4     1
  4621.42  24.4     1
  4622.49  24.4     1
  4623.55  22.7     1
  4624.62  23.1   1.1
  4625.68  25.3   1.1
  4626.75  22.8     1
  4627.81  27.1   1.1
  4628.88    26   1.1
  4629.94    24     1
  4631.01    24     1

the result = 1.15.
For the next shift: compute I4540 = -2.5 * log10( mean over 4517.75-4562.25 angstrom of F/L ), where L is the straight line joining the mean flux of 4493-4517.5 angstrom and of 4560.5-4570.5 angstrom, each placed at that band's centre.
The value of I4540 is 0.105 mag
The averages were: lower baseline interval 23.3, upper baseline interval 24.5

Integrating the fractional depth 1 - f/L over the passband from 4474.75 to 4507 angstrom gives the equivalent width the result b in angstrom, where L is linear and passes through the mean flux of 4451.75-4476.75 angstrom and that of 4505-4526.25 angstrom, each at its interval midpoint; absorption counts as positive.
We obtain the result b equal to -2.29 angstrom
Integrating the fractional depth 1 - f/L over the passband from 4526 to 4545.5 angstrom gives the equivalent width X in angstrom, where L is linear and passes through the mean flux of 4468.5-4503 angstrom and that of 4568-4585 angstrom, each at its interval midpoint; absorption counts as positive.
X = 2.3 angstrom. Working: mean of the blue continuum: 22.1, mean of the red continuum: 23.6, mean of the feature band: 20.2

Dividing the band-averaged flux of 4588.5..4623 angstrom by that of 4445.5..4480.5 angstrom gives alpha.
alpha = 1.21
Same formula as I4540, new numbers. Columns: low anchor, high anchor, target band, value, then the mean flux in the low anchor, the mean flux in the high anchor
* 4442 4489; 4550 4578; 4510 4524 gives -0.08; 19.9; 23.7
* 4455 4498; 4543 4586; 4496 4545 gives -0.02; 20.4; 23.3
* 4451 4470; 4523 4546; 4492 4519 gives -0.19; 18.2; 20.5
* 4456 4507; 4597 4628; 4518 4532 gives 0.05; 21.2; 23.9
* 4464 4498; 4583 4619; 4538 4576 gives -0.03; 21.6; 23.5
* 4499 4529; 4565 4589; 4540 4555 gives 0.04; 23.1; 23.3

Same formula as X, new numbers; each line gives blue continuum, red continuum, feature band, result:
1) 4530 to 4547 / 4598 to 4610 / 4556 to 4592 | -2.2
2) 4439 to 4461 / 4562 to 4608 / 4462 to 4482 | -1.2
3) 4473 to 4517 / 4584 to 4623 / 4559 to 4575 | -0.6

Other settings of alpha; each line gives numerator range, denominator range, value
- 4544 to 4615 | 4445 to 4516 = 1.10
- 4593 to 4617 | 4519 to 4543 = 1.14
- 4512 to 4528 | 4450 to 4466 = 1.28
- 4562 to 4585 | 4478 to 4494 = 1.07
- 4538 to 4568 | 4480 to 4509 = 1.02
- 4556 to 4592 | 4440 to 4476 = 1.22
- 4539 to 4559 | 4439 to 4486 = 1.14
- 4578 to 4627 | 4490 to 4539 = 1.06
